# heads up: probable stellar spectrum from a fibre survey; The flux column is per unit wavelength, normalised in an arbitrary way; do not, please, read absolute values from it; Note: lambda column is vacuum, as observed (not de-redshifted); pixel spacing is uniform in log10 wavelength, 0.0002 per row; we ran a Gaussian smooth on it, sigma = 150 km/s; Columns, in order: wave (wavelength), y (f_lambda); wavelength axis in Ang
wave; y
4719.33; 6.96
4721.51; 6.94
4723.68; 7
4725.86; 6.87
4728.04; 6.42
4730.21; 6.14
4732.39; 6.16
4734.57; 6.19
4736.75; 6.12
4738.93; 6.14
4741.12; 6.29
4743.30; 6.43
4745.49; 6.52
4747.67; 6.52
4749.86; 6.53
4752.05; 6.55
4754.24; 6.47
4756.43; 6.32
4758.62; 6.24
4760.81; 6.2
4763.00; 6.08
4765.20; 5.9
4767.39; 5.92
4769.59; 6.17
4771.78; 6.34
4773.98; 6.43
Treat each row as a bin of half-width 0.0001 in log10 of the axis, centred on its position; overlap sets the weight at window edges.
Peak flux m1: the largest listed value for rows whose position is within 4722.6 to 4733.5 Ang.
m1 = 7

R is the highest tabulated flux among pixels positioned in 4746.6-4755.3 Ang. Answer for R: 6.55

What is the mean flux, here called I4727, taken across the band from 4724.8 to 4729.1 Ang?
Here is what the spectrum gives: 6.64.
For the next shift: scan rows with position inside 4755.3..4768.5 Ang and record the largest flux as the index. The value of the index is 6.32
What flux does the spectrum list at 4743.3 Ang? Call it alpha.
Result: 6.43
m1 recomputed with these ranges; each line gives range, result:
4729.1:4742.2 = 6.29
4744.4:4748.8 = 6.52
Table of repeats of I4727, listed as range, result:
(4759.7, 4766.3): 6.06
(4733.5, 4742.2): 6.18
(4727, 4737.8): 6.21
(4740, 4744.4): 6.35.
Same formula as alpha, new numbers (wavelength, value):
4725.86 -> 6.87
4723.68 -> 7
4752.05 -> 6.55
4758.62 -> 6.24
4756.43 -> 6.32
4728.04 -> 6.42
